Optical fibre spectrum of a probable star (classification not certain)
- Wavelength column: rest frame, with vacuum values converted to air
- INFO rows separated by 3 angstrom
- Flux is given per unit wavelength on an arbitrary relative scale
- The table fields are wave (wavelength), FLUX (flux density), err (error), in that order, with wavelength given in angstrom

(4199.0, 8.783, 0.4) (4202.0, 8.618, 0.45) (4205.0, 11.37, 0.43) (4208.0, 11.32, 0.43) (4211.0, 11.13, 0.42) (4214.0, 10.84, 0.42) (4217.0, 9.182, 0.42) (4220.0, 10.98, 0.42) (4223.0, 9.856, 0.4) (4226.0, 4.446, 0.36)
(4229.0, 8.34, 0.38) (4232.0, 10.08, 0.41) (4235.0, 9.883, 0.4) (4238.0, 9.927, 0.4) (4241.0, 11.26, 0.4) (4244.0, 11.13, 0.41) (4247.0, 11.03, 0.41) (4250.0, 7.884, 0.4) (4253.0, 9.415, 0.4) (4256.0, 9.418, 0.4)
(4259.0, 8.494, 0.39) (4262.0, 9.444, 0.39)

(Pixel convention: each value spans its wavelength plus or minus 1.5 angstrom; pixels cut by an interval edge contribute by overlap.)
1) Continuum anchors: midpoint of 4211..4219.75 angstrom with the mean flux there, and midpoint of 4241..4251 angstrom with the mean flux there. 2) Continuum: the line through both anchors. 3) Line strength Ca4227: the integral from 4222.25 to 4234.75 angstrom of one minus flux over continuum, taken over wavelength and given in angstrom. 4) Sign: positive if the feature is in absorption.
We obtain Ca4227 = 2.5 angstrom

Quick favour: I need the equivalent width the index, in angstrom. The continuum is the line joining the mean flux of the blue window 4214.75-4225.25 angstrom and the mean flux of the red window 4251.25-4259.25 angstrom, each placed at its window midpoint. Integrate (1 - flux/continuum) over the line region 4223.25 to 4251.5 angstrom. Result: 0.16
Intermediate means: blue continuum 9.67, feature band 9.35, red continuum 9.17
